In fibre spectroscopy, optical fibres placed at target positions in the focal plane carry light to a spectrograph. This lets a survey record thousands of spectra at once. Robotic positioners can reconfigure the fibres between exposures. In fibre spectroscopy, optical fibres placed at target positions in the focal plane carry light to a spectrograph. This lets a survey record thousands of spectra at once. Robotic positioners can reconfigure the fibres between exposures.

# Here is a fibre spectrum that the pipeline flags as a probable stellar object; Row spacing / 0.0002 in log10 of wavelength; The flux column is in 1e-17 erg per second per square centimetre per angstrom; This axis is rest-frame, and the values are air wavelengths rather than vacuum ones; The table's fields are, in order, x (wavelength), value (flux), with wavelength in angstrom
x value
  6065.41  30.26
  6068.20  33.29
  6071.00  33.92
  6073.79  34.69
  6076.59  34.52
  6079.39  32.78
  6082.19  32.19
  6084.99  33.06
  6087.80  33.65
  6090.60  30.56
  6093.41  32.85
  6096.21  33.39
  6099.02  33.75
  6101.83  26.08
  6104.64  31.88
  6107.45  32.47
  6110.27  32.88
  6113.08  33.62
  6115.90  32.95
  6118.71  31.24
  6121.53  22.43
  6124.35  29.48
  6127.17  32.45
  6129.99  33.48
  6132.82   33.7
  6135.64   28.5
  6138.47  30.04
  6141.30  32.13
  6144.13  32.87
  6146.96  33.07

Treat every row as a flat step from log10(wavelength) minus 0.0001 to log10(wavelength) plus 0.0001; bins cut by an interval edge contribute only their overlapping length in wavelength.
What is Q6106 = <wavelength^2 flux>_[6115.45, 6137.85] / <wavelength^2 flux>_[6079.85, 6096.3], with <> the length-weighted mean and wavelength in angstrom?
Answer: 0.9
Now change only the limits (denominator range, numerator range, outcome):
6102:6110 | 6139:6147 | 1.04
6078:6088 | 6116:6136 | 0.94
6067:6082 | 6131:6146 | 0.96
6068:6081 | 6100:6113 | 0.93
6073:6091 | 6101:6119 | 0.97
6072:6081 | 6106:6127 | 0.92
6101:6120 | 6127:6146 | 1.01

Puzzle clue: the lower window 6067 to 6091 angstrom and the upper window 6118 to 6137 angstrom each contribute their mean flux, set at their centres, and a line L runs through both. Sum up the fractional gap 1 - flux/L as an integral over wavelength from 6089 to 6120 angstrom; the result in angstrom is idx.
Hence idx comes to -0.4 angstrom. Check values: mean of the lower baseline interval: 33.3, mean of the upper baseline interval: 30.1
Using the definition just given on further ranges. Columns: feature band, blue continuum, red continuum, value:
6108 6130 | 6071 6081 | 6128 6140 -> 0.79 angstrom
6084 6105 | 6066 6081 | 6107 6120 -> 0.79 angstrom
